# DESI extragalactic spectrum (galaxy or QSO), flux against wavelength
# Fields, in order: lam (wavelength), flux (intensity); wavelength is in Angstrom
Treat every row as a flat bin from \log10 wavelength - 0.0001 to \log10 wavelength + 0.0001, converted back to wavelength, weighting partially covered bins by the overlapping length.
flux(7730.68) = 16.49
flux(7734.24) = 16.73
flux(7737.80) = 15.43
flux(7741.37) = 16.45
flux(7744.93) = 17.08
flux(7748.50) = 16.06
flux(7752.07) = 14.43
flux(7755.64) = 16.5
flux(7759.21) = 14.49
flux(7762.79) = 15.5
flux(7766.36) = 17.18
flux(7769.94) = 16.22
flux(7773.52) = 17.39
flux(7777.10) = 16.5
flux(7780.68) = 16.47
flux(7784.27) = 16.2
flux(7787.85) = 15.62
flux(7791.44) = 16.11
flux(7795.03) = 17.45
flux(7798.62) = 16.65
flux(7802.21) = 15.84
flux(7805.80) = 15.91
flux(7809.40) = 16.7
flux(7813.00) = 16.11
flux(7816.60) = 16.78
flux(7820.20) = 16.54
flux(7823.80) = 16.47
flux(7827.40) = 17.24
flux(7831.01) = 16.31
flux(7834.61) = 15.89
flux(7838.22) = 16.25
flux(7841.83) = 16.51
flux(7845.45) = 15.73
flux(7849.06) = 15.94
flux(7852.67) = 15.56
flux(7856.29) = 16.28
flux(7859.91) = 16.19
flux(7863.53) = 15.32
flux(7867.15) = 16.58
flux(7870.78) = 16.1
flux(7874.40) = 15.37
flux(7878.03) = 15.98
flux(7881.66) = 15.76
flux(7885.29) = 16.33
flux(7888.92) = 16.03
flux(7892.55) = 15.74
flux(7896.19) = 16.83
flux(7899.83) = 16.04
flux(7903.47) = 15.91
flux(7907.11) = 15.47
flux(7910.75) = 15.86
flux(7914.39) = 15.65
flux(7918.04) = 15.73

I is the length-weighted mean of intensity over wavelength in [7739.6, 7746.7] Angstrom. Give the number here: 16.8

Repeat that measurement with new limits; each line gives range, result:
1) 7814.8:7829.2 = 16.8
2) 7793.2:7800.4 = 17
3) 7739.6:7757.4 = 16.1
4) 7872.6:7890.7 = 15.9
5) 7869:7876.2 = 15.7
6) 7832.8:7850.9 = 16.1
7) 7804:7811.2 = 16.3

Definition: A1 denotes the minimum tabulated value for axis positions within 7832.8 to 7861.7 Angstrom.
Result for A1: 15.56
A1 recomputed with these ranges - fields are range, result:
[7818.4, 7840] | 15.89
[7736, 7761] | 14.43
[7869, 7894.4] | 15.37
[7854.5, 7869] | 15.32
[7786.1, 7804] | 15.62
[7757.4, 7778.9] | 14.49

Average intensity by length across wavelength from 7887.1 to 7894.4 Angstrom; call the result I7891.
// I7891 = 15.9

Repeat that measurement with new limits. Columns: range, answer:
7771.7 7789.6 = 16.4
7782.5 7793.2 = 16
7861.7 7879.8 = 15.9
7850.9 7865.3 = 15.8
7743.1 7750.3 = 16.6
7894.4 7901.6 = 16.4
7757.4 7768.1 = 15.7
